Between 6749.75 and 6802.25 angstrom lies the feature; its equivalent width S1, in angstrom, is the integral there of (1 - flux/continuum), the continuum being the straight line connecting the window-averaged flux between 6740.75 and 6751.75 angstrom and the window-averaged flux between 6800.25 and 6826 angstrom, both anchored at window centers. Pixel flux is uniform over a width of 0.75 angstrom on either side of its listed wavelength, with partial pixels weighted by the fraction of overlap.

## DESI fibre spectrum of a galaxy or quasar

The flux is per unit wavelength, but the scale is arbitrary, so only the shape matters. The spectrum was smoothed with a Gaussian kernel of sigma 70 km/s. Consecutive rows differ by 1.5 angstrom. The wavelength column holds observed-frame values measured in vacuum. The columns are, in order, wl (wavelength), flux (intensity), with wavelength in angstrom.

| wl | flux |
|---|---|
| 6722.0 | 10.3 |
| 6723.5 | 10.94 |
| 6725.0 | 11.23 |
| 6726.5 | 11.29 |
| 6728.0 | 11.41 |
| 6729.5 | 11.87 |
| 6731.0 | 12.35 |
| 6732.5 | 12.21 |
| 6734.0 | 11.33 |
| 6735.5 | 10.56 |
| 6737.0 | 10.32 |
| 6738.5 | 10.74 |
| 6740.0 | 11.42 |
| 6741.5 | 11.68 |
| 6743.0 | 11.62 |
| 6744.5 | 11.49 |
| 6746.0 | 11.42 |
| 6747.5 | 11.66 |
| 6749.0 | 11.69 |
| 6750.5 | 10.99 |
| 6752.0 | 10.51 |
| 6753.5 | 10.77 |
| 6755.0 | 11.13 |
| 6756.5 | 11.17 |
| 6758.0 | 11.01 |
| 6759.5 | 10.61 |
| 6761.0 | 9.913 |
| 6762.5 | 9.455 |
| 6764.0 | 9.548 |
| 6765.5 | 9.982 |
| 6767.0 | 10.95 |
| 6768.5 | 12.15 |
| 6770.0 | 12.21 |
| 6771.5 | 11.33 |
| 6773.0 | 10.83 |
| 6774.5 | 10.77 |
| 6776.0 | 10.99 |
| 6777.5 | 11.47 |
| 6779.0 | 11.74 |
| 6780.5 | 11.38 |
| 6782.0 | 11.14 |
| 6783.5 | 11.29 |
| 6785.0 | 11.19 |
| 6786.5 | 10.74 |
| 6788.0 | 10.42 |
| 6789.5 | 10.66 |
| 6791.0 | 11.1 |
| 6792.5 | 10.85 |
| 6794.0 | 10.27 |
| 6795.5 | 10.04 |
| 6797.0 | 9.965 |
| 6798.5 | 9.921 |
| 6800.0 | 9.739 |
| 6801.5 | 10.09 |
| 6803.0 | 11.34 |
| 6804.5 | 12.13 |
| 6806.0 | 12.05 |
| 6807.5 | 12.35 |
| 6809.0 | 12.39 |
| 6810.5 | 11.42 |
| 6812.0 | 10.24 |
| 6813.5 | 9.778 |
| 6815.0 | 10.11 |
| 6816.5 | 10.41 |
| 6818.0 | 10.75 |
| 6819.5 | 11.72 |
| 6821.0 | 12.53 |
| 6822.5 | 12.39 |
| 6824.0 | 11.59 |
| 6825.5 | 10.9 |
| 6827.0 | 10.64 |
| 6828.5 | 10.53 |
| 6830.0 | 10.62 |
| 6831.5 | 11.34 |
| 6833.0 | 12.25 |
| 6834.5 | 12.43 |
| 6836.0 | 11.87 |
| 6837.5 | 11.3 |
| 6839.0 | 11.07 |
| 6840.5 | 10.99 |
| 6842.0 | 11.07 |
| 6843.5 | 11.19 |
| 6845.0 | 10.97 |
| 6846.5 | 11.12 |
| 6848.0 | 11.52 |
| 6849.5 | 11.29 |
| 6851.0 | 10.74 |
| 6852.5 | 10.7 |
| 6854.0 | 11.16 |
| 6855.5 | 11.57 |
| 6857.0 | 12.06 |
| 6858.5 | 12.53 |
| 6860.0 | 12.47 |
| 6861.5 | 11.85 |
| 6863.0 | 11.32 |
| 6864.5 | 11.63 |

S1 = 2.9 angstrom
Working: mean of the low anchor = 11.5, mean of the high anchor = 11.3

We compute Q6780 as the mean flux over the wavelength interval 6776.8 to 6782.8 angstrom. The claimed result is 11.4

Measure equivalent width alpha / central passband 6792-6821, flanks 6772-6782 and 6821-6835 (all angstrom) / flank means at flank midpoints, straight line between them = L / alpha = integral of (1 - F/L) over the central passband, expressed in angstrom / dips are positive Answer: 1.2 angstrom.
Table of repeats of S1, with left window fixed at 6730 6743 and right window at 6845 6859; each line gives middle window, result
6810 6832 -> 0.72 angstrom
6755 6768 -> 1.08 angstrom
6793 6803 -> 1.09 angstrom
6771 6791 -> 0.51 angstrom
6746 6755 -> 0.16 angstrom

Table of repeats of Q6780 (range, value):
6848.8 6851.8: 11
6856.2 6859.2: 12.3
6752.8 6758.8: 11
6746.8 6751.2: 11.4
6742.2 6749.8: 11.6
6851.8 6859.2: 11.6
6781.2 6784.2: 11.2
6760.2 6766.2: 9.73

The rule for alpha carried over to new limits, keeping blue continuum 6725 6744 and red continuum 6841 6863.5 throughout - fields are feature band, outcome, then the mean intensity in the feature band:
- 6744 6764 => 1.0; 10.9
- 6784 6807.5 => 1.3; 10.8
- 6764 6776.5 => 0.4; 11.1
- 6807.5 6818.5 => 0.6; 10.8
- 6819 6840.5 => -0.1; 11.5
